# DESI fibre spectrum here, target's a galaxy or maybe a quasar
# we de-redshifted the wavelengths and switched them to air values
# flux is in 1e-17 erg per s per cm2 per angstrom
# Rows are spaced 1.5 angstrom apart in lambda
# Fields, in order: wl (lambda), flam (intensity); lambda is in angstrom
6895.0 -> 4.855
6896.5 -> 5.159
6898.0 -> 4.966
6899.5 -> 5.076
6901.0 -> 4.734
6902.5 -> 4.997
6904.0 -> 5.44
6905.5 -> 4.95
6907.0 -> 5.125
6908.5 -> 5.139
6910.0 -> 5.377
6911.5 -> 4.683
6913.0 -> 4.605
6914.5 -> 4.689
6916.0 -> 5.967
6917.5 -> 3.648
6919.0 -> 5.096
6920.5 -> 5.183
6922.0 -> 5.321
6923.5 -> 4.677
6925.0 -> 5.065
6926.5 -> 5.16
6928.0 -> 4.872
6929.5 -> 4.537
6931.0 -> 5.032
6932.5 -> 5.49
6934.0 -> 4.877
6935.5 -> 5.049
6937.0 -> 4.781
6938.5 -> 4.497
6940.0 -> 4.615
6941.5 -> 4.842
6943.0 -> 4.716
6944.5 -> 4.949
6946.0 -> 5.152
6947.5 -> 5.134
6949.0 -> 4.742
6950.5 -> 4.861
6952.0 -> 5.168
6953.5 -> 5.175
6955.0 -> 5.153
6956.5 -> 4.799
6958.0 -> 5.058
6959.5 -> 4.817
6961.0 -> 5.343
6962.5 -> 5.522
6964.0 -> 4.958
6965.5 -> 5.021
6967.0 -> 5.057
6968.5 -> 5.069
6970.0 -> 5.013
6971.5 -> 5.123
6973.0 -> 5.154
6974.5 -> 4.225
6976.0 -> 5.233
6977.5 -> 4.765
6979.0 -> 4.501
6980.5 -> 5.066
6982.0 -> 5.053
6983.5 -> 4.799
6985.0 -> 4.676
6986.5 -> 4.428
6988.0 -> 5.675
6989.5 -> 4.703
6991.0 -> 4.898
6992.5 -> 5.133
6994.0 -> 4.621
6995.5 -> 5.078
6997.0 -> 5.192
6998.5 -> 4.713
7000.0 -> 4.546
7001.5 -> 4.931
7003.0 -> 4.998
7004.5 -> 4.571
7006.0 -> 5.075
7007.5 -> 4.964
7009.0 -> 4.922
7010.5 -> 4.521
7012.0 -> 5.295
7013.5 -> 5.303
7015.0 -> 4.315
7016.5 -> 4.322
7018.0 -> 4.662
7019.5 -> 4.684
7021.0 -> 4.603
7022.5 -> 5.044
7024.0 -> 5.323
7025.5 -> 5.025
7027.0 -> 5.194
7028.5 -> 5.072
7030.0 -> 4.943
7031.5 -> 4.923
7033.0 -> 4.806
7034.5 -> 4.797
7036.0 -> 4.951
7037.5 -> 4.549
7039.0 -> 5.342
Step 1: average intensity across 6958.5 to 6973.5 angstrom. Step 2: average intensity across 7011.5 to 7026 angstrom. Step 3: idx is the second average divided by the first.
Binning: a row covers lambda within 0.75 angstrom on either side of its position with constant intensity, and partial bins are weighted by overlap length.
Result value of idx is 0.9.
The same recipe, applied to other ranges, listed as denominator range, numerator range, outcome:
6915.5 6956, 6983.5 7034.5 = 0.99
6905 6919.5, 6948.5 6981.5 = 1.01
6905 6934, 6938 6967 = 1.00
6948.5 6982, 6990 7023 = 0.97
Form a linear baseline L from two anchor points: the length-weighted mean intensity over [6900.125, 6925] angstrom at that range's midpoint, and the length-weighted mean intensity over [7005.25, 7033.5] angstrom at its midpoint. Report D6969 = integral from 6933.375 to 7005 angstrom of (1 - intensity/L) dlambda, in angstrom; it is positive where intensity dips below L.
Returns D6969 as 0.1 angstrom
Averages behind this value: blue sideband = 4.98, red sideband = 4.9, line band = 4.93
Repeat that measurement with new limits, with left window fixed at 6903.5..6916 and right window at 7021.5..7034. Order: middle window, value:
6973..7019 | 1.7 angstrom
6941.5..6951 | 0.2 angstrom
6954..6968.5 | -0.1 angstrom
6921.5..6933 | 0.1 angstrom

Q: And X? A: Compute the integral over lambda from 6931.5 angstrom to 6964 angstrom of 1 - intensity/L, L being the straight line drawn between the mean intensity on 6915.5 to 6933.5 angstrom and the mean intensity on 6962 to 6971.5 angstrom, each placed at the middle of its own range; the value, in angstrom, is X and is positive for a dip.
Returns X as 0.40 angstrom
